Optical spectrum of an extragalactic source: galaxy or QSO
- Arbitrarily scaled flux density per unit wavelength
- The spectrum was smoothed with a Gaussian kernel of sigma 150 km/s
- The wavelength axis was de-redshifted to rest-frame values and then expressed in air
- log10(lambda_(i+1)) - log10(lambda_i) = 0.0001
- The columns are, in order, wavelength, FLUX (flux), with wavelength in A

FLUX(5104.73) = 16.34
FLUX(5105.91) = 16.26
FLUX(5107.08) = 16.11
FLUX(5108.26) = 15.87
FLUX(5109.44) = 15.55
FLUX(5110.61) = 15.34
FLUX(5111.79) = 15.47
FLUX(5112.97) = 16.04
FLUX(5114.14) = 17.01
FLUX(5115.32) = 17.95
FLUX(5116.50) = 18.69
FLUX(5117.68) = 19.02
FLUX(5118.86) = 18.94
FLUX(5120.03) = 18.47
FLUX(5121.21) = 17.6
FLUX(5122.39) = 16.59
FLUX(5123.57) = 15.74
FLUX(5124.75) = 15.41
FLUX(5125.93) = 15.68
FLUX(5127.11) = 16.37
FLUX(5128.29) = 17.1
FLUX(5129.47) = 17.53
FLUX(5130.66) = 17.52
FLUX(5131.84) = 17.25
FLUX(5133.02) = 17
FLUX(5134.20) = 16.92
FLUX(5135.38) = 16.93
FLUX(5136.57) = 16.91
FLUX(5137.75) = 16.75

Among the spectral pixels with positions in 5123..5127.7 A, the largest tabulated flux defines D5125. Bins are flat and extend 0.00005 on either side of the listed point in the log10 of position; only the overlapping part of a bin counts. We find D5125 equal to 16.37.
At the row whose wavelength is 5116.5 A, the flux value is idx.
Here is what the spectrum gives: 18.69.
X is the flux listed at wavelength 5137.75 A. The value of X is 16.75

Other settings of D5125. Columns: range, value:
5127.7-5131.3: 17.53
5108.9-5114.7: 17.01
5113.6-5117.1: 18.69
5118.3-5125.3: 18.94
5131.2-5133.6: 17.25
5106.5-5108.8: 16.11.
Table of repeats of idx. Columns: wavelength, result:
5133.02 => 17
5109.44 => 15.55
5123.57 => 15.74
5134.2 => 16.92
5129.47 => 17.53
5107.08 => 16.11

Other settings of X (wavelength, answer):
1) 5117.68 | 19.02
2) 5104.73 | 16.34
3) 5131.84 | 17.25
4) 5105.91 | 16.26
